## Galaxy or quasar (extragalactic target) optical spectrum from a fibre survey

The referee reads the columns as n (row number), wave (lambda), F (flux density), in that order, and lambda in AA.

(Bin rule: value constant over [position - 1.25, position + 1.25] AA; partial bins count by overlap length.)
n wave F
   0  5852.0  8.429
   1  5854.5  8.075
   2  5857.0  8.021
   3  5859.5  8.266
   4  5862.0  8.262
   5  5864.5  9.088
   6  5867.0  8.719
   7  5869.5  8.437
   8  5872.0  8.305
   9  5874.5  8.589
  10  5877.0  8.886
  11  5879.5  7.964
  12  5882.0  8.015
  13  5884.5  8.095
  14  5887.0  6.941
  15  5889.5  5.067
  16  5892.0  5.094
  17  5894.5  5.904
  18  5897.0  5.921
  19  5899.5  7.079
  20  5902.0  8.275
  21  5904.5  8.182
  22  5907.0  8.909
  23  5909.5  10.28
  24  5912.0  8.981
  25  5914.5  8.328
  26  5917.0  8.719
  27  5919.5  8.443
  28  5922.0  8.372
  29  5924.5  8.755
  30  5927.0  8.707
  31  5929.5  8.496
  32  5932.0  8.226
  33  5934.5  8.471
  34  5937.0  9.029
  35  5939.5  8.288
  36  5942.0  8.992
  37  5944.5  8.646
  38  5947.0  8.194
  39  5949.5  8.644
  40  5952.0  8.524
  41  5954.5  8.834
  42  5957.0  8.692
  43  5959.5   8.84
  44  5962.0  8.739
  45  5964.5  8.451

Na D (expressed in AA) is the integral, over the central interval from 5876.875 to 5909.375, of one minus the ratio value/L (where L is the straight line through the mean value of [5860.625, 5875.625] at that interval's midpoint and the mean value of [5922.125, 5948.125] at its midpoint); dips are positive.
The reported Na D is 4.8 AA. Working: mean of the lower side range 8.56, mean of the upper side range 8.57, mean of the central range 7.3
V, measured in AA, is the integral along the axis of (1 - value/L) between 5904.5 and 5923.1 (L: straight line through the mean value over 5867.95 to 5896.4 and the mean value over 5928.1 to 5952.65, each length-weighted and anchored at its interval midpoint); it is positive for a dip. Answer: -1.9 AA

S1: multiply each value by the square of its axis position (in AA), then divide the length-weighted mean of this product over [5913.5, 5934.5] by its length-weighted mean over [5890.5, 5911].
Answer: 1.2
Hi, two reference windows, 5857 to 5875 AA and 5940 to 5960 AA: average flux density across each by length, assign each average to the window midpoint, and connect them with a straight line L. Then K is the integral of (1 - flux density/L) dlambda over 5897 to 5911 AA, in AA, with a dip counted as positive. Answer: 0.4 AA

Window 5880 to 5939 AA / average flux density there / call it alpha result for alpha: 7.93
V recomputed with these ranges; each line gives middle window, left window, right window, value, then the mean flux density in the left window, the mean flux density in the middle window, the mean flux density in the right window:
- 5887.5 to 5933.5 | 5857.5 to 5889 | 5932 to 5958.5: 3.1 AA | 8.21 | 7.86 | 8.61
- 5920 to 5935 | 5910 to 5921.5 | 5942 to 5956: 0.3 AA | 8.71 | 8.5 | 8.61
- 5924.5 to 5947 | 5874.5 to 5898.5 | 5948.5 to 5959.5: -1.0 AA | 6.97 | 8.59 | 8.69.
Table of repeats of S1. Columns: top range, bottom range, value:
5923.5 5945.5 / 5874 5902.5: 1.24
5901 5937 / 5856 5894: 1.13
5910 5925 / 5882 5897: 1.38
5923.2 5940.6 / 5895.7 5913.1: 1.05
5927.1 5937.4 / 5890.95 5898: 1.53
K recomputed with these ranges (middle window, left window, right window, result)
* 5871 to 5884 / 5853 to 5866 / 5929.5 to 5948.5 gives 0.1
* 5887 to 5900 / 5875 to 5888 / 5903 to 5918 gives 3.9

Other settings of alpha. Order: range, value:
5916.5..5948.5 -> 8.56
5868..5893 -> 7.58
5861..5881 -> 8.53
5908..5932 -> 8.76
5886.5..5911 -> 7.19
